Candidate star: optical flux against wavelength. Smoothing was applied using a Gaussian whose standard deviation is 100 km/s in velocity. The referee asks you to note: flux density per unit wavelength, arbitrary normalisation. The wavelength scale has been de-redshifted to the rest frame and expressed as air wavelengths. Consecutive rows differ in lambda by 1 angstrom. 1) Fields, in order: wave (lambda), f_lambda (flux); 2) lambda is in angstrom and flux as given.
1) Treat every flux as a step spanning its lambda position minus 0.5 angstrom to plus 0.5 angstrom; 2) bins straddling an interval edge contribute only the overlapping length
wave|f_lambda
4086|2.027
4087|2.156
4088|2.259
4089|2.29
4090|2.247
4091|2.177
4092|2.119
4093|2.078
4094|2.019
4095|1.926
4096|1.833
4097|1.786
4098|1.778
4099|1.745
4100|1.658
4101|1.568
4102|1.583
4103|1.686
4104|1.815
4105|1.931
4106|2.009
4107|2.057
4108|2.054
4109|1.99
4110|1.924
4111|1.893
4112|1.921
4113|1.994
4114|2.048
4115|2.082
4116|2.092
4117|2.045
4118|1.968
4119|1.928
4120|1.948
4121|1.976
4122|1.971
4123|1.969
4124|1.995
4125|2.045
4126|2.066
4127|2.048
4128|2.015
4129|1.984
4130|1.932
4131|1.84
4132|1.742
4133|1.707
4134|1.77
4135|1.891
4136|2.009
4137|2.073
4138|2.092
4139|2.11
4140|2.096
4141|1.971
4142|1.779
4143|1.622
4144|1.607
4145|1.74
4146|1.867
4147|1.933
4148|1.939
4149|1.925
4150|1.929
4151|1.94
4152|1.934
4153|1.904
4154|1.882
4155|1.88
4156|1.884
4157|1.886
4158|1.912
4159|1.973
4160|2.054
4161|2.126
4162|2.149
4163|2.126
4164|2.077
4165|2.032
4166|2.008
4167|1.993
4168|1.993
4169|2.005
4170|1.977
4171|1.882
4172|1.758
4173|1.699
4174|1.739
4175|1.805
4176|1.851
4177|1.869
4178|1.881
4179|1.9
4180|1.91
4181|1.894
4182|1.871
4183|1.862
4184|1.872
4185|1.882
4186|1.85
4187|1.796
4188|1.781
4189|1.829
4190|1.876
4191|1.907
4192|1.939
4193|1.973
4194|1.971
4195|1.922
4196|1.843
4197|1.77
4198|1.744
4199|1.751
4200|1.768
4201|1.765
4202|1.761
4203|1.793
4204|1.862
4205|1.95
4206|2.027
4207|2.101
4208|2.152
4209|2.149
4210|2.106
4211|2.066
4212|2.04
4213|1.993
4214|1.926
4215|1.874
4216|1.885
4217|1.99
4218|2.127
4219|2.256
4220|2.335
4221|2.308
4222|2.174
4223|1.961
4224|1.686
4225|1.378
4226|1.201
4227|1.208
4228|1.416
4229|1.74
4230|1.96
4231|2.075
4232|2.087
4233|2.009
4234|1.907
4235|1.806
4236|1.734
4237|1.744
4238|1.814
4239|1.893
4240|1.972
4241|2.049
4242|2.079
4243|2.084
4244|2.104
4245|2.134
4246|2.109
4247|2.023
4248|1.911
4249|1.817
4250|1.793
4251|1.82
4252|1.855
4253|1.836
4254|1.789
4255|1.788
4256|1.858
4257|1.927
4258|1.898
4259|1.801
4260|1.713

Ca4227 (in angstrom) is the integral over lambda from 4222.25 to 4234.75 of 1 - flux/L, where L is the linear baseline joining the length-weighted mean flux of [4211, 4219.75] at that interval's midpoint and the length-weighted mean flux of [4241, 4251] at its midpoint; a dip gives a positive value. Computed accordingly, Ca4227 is 1.8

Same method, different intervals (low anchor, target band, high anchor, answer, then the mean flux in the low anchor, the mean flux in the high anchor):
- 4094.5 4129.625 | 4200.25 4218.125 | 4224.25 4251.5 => -1.0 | 1.92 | 1.85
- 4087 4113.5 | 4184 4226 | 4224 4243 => -2.4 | 1.94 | 1.79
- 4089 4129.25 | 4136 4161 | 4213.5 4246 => 0.2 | 1.95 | 1.91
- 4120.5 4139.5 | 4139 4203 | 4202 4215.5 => 2.8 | 1.96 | 1.99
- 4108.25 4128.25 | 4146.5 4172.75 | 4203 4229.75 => 0.0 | 2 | 1.92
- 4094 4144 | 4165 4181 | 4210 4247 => 0.3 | 1.92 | 1.92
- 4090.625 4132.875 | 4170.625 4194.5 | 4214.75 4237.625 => 0.4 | 1.93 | 1.86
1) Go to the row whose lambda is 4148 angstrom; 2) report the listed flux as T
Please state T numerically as 1.939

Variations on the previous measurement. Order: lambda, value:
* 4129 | 1.984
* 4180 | 1.91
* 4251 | 1.82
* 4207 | 2.101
